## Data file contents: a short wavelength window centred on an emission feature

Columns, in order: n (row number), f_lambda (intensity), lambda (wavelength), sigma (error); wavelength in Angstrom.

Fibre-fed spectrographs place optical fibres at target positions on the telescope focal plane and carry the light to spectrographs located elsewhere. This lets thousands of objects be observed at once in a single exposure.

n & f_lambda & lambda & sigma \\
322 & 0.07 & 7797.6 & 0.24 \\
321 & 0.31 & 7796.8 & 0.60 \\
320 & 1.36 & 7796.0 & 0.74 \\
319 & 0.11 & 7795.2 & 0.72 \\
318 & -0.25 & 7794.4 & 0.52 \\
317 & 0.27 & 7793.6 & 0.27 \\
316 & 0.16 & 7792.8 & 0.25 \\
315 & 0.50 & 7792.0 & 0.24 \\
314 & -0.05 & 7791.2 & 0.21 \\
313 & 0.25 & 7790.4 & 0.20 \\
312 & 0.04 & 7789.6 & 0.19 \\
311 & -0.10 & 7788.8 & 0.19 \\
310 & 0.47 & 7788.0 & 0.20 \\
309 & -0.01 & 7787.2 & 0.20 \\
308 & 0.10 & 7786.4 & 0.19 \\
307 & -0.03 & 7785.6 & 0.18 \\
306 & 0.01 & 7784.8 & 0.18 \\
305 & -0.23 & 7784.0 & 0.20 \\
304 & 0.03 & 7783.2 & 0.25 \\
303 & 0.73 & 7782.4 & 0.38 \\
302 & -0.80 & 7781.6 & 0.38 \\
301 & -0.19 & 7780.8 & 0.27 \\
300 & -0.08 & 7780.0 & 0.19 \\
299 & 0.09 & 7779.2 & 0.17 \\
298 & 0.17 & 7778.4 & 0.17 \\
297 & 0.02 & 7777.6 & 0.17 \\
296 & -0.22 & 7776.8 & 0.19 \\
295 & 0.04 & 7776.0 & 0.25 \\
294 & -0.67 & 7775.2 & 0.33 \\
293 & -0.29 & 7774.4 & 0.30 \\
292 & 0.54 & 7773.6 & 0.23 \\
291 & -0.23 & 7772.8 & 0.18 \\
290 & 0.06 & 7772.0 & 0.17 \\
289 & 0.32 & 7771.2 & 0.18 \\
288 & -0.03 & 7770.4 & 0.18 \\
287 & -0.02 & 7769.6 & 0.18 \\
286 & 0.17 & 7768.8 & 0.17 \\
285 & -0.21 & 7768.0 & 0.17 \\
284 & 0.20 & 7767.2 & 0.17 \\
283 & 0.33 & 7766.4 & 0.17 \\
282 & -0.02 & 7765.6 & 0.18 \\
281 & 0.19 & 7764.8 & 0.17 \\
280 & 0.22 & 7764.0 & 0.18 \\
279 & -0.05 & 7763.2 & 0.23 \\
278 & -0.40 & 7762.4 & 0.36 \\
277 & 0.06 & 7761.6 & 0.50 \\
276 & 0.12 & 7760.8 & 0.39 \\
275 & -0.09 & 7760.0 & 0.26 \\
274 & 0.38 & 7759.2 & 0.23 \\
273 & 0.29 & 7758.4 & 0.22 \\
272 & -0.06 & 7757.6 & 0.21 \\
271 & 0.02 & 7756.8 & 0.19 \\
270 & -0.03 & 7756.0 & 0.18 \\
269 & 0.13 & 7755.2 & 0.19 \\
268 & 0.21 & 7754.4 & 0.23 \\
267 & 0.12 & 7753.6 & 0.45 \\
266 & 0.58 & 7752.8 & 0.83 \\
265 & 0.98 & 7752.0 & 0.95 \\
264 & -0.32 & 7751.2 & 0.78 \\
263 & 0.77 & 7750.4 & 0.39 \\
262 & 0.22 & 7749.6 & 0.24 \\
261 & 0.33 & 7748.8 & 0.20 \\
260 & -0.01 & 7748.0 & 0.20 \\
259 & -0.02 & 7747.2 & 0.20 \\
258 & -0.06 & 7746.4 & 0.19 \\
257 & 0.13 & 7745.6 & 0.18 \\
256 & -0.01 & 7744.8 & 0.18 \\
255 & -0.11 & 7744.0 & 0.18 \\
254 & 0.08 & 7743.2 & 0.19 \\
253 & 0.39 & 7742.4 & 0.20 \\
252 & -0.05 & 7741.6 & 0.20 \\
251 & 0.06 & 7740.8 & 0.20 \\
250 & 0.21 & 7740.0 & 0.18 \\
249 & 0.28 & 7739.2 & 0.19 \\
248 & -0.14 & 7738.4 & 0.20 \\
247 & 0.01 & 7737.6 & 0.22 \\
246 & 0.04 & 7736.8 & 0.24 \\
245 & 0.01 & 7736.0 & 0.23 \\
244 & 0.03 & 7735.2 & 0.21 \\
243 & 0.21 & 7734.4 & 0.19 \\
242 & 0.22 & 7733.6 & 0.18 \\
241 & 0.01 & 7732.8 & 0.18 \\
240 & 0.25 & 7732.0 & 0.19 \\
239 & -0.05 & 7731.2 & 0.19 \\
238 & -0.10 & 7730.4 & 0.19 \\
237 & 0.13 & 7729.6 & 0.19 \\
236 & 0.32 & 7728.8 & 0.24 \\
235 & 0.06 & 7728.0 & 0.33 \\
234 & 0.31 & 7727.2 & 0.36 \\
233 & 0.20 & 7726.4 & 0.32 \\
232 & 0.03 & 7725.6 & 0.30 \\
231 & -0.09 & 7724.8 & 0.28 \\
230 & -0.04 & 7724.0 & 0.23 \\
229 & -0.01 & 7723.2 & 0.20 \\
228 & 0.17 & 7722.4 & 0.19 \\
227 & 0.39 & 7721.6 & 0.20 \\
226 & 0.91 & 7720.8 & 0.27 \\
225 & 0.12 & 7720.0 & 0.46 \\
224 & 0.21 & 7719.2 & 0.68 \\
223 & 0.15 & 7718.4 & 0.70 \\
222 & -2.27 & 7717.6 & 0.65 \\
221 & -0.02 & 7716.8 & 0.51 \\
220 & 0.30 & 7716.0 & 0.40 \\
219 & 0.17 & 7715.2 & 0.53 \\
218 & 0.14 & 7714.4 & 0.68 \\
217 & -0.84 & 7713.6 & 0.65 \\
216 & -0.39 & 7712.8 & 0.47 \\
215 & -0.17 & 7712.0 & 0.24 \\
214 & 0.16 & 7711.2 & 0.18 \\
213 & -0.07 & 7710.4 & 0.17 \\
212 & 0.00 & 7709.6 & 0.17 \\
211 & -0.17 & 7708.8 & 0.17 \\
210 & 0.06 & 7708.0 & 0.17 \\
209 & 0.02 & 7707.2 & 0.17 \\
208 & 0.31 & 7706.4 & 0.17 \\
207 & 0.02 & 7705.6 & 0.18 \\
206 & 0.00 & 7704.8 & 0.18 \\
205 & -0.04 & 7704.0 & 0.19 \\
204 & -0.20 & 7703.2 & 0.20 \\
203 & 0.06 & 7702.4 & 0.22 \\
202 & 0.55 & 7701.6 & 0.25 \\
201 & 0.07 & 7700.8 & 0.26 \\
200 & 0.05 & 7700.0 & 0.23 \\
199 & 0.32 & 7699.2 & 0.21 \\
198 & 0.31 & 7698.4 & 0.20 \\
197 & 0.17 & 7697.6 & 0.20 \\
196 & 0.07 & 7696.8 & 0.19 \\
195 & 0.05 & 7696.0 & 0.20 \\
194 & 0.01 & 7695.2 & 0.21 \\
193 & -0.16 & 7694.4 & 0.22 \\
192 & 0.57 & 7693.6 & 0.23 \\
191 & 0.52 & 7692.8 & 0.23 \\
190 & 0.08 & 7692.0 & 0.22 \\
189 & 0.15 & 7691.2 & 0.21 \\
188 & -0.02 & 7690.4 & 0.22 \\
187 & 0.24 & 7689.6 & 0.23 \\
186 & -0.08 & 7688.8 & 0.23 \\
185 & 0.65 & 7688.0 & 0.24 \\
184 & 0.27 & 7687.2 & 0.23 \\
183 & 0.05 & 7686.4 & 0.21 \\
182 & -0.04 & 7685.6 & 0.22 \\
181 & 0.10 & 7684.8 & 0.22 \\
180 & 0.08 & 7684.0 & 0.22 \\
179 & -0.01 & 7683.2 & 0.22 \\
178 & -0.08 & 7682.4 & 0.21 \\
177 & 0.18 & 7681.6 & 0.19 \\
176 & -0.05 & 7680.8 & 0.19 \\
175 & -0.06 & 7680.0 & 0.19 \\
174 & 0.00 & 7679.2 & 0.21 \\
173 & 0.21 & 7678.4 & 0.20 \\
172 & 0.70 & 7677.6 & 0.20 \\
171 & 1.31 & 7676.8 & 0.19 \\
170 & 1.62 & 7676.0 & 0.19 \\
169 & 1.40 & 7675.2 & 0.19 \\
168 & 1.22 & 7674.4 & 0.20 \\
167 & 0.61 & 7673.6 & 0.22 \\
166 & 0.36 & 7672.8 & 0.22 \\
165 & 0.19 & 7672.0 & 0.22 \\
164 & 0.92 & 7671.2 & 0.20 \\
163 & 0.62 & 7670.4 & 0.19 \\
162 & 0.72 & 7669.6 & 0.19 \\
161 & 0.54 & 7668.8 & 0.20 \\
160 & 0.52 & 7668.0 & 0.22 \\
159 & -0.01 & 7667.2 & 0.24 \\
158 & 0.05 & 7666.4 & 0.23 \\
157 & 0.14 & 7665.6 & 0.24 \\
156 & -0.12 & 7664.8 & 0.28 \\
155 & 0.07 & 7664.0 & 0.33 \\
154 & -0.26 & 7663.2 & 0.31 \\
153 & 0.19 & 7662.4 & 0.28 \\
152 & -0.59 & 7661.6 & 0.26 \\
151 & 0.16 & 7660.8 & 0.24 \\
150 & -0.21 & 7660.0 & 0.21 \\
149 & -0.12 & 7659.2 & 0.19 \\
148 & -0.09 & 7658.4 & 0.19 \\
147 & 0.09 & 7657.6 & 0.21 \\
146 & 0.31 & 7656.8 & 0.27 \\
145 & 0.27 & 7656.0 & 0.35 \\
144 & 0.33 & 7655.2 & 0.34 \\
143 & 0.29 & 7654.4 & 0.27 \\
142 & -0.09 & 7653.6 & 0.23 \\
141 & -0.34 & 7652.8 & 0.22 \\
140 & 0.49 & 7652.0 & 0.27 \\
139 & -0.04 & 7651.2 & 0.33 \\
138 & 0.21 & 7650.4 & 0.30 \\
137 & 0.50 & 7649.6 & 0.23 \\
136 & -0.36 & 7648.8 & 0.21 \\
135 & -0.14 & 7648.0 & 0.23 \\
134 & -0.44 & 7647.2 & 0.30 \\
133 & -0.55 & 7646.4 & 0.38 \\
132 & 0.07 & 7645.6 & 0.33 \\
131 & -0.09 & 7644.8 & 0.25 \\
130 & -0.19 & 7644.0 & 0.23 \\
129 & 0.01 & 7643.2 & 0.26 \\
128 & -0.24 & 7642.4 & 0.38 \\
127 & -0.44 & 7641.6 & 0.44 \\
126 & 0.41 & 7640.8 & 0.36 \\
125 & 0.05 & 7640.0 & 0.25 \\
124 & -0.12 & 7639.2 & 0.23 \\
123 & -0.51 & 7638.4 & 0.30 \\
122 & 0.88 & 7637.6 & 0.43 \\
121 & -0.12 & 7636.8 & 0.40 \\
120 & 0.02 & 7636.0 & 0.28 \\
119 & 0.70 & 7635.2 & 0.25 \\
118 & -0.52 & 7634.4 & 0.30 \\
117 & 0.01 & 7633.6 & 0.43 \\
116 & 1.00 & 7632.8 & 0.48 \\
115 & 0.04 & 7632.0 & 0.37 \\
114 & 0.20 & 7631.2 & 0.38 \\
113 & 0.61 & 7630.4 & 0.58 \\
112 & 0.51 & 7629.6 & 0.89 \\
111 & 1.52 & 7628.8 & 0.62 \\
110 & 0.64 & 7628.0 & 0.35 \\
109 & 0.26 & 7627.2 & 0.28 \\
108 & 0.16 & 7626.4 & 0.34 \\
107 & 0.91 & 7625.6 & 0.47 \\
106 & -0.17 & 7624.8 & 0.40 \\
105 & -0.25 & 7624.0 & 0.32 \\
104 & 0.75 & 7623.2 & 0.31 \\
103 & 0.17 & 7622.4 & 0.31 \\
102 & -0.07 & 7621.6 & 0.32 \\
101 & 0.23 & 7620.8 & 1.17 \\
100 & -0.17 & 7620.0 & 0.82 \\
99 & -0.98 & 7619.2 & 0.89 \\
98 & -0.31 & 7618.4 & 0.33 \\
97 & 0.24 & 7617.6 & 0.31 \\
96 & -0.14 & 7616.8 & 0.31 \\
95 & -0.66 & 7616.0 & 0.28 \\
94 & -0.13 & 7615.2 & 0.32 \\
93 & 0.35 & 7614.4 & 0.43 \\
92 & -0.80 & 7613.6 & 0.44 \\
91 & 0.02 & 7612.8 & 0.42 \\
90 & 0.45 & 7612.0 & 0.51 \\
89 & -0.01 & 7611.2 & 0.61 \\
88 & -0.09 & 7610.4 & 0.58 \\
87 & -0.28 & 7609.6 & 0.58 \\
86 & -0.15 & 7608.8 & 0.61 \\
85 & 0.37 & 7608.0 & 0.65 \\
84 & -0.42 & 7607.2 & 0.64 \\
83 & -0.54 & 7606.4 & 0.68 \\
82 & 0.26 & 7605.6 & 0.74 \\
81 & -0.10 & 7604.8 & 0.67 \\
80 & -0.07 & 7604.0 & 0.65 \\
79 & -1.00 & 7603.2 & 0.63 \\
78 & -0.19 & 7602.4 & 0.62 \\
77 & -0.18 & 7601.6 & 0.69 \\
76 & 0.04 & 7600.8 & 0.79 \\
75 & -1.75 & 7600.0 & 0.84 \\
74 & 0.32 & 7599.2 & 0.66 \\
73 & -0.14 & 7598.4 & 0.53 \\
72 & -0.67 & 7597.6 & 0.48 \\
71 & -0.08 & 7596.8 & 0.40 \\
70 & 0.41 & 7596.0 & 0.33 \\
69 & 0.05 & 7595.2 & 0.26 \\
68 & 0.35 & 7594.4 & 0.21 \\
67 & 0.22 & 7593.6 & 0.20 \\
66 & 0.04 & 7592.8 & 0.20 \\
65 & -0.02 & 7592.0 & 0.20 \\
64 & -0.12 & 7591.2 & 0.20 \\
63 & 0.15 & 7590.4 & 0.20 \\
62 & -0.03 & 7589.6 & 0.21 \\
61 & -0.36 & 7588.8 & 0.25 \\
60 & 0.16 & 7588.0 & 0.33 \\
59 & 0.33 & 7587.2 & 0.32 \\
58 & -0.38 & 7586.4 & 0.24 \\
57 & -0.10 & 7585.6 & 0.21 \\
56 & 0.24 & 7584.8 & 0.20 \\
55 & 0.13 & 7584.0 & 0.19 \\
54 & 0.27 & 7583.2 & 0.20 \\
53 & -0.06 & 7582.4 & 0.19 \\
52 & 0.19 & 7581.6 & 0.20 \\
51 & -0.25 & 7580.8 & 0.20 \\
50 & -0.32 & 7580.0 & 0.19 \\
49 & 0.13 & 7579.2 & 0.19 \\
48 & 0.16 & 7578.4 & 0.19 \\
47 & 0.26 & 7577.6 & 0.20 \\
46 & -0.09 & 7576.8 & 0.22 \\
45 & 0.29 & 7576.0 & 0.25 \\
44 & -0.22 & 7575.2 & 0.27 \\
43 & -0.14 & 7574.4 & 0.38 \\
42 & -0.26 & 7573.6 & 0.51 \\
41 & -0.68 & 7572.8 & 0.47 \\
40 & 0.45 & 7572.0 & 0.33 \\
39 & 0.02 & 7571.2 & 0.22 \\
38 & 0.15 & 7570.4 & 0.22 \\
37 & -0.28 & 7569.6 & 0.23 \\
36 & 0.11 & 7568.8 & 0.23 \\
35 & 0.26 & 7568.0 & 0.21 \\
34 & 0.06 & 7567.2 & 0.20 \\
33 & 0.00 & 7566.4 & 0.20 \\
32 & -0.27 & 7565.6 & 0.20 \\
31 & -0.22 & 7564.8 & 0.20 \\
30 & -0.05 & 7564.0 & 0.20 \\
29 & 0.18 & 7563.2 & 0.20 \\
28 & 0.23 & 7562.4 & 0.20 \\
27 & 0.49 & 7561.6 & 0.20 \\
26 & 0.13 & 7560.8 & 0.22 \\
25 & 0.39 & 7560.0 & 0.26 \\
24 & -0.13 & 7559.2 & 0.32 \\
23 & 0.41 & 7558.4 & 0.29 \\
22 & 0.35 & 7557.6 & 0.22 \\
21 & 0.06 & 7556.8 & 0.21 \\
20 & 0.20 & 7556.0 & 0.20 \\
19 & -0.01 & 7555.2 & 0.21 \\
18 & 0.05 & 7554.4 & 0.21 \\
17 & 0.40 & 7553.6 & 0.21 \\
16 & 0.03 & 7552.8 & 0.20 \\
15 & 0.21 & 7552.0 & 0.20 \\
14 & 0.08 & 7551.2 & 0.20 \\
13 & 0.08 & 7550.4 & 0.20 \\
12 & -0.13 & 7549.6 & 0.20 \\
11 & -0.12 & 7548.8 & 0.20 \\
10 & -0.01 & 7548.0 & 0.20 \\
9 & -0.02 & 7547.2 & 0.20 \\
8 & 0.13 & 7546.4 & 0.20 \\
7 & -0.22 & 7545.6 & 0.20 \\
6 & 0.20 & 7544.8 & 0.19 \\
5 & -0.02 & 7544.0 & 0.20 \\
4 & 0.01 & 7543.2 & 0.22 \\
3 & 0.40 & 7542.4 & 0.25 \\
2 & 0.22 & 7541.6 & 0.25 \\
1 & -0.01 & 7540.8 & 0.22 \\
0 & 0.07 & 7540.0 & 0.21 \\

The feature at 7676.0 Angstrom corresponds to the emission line [O II] 3727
